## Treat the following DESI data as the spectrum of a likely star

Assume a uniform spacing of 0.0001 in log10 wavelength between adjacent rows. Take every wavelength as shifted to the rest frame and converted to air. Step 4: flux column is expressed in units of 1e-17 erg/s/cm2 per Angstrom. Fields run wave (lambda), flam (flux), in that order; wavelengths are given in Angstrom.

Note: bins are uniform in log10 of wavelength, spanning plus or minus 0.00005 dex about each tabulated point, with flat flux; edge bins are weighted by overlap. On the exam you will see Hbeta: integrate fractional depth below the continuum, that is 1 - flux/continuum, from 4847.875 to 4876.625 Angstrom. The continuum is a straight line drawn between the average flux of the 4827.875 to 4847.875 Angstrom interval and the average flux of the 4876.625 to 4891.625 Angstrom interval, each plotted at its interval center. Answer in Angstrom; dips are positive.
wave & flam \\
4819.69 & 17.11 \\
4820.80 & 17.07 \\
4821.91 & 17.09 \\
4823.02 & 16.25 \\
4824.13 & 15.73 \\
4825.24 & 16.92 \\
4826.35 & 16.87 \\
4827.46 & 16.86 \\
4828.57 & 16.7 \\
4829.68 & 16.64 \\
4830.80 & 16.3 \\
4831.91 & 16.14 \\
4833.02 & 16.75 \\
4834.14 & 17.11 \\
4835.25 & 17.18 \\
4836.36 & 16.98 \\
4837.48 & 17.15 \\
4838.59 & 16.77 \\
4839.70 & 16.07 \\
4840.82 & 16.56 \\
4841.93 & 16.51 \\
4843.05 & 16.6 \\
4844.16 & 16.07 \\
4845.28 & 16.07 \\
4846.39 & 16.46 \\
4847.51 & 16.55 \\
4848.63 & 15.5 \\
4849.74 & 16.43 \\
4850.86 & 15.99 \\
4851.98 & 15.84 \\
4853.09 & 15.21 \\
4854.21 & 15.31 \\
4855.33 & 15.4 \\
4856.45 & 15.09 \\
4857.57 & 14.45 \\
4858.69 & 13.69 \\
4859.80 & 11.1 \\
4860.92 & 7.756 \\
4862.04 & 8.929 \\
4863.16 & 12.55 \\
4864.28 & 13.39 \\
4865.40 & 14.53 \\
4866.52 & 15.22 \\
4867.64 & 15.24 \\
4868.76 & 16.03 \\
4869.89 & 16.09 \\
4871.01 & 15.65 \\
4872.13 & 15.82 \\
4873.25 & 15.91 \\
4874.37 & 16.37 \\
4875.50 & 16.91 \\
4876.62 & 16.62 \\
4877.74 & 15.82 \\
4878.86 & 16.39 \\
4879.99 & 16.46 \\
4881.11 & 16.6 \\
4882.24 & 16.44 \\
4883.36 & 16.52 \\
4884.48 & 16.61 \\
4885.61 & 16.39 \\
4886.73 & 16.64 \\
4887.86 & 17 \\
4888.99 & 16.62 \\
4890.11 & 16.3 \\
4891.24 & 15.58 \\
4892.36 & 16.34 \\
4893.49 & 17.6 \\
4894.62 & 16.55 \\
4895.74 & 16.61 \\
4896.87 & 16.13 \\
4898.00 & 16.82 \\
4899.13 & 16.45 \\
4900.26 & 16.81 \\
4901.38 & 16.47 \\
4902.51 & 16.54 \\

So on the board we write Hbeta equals 3.27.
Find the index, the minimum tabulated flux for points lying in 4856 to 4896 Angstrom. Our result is 7.756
